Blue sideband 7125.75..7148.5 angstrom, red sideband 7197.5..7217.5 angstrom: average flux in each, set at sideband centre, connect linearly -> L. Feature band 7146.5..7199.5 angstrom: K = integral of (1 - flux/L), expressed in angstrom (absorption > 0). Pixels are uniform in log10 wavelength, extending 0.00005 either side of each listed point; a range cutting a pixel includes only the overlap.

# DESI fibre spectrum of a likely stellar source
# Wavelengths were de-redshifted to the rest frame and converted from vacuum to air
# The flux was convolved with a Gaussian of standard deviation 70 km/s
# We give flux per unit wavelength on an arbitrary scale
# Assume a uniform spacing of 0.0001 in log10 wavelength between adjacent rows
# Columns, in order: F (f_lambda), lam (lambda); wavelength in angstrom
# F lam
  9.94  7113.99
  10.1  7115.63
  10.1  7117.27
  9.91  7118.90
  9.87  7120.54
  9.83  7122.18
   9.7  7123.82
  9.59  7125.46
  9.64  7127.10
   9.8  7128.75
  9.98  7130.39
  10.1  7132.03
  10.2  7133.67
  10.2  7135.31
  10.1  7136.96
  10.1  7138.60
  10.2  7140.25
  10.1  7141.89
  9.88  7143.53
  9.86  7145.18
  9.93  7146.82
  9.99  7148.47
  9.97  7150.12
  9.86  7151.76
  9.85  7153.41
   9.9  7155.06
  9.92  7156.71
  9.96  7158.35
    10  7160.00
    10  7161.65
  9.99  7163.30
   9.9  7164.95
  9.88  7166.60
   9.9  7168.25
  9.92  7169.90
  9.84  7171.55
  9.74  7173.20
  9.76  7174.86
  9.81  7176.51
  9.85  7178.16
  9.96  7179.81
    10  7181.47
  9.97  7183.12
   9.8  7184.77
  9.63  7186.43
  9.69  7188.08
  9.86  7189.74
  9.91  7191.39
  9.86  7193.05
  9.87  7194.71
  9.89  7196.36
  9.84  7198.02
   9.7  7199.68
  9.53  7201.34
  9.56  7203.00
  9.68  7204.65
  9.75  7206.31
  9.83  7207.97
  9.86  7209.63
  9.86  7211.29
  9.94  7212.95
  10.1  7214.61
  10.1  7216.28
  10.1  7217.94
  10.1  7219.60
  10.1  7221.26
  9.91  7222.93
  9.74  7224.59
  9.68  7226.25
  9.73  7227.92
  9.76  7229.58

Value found 0.1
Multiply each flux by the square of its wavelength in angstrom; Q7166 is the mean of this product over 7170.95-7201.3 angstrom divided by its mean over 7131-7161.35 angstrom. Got 1.0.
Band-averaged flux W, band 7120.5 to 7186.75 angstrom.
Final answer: 9.92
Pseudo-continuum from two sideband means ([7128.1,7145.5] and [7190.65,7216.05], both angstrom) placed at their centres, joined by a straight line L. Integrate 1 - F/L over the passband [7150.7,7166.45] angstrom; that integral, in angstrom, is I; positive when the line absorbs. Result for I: 0.1 angstrom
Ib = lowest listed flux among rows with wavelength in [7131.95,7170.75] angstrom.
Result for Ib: 9.85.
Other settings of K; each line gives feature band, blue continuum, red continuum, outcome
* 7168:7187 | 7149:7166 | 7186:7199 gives 0.0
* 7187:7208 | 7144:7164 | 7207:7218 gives 0.4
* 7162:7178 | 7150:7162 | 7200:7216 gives 0.1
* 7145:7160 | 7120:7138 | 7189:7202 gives -0.1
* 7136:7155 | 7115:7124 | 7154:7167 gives -0.1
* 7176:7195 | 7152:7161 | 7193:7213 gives 0.0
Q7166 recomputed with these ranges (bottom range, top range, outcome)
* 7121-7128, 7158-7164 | 1.04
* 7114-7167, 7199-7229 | 1.01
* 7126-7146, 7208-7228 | 1.02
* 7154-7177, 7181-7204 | 1.00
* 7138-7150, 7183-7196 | 0.99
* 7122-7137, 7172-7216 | 1.01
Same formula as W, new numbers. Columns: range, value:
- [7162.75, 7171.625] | 9.91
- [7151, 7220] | 9.87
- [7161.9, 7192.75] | 9.86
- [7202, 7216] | 9.83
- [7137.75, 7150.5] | 10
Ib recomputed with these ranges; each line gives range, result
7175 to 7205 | 9.53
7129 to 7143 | 9.98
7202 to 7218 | 9.56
